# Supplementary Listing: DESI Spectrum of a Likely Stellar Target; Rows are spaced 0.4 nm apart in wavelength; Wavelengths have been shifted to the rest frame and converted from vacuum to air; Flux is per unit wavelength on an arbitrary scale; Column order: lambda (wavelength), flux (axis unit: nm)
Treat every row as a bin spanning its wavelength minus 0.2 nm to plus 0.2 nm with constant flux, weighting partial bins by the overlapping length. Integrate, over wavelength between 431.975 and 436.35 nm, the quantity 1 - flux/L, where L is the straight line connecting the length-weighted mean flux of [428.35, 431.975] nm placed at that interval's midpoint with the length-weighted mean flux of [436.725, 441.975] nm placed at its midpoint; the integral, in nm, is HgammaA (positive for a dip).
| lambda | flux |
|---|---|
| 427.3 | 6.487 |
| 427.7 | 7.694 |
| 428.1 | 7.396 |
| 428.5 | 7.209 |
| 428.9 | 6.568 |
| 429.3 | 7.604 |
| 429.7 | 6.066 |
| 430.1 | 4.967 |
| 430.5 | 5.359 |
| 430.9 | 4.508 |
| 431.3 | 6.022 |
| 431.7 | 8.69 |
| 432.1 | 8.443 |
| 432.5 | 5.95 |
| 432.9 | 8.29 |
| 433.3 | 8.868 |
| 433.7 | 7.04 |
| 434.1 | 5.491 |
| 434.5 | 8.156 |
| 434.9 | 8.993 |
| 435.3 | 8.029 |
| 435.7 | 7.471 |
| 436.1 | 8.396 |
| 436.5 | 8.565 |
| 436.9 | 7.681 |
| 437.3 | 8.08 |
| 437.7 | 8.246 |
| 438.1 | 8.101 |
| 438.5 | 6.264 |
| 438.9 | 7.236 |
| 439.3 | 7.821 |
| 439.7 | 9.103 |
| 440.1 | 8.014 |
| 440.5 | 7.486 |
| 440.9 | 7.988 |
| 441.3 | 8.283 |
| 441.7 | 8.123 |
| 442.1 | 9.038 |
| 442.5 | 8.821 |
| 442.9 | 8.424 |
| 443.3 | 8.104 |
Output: -0.44 nm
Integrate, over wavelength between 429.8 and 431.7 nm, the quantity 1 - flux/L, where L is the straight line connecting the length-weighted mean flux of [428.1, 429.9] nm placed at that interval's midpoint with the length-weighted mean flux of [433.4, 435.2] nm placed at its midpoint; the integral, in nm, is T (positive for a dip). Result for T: 0.40 nm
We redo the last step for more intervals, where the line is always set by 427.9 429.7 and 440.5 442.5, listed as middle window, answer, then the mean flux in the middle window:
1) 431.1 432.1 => -0.03 nm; 7.57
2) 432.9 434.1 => -0.01 nm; 7.6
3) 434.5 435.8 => -0.09 nm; 8.22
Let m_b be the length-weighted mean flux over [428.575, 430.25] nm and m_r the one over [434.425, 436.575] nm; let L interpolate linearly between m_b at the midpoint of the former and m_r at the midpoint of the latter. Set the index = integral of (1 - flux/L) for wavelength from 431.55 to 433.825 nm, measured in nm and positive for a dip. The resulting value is -0.15 nm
